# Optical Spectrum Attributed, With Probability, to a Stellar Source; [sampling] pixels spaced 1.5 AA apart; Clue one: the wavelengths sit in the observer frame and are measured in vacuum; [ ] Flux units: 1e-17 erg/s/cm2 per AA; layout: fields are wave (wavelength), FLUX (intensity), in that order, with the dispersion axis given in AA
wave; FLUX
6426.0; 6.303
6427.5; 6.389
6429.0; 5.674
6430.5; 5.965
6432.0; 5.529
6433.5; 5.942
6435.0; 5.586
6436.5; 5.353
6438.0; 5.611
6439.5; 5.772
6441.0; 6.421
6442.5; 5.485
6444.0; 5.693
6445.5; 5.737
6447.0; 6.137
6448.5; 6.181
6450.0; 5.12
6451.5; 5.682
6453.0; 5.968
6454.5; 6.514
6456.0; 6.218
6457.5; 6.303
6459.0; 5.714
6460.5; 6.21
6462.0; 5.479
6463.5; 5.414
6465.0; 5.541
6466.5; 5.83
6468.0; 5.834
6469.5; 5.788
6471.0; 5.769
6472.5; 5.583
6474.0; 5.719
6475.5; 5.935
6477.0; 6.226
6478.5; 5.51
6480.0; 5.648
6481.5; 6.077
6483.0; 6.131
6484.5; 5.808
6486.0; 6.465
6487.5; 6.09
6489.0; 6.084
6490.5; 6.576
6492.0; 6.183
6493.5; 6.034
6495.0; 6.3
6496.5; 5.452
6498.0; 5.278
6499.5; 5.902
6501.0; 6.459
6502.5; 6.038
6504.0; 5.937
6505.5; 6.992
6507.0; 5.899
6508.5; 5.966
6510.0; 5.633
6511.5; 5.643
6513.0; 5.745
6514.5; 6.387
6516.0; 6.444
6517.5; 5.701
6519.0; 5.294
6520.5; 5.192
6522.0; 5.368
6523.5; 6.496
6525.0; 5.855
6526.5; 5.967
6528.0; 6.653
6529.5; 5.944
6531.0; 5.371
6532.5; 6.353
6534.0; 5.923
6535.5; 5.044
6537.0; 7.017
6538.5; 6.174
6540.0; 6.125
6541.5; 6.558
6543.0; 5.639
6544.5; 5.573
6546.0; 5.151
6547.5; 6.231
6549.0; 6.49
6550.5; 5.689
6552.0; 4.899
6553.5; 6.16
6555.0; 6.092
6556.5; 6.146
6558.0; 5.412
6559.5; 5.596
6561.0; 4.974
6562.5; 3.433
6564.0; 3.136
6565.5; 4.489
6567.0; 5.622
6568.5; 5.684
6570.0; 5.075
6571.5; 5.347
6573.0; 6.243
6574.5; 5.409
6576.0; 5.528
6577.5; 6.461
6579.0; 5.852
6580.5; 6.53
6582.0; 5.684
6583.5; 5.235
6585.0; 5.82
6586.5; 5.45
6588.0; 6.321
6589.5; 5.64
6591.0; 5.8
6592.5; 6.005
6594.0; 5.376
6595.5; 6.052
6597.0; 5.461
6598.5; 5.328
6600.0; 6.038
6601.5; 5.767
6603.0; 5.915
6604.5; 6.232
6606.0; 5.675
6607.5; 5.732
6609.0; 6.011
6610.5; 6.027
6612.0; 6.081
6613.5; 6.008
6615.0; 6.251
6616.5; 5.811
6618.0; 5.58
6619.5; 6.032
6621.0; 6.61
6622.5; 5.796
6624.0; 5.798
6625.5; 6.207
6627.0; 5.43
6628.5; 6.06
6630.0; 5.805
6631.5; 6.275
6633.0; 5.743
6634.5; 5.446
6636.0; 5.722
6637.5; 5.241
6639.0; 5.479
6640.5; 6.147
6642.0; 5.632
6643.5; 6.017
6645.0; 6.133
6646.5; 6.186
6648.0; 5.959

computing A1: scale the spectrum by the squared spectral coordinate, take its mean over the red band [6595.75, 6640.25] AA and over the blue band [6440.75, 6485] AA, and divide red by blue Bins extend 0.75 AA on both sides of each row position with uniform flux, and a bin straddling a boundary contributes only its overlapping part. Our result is 1.05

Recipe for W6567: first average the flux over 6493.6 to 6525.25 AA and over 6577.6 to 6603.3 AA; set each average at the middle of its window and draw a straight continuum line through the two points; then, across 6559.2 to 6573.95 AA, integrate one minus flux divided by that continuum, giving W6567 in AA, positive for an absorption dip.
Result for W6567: 2.2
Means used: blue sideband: 5.91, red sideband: 5.8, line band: 4.95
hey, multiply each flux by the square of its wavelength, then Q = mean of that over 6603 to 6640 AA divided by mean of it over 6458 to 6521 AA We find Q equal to 1.04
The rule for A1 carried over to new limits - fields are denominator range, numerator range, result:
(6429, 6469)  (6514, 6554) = 1.04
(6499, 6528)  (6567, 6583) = 0.99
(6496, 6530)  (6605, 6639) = 1.02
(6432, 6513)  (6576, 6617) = 1.03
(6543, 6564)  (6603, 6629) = 1.12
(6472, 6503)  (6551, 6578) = 0.91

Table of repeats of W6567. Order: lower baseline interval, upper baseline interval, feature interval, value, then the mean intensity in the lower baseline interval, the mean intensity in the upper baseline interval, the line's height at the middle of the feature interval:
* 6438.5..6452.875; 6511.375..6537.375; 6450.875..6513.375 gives -1.00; 5.81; 5.9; 5.85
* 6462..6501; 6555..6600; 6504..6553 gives -1.88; 5.89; 5.51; 5.7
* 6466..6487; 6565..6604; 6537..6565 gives 1.01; 5.88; 5.71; 5.76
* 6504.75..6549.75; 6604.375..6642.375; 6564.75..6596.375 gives 1.16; 5.96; 5.87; 5.91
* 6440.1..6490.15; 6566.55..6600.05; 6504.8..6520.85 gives -0.23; 5.89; 5.73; 5.83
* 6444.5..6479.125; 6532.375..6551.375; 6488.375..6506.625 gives -0.60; 5.84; 5.98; 5.9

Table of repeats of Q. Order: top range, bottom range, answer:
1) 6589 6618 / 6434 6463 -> 1.05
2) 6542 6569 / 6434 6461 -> 0.94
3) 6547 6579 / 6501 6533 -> 0.93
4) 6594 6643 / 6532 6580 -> 1.06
